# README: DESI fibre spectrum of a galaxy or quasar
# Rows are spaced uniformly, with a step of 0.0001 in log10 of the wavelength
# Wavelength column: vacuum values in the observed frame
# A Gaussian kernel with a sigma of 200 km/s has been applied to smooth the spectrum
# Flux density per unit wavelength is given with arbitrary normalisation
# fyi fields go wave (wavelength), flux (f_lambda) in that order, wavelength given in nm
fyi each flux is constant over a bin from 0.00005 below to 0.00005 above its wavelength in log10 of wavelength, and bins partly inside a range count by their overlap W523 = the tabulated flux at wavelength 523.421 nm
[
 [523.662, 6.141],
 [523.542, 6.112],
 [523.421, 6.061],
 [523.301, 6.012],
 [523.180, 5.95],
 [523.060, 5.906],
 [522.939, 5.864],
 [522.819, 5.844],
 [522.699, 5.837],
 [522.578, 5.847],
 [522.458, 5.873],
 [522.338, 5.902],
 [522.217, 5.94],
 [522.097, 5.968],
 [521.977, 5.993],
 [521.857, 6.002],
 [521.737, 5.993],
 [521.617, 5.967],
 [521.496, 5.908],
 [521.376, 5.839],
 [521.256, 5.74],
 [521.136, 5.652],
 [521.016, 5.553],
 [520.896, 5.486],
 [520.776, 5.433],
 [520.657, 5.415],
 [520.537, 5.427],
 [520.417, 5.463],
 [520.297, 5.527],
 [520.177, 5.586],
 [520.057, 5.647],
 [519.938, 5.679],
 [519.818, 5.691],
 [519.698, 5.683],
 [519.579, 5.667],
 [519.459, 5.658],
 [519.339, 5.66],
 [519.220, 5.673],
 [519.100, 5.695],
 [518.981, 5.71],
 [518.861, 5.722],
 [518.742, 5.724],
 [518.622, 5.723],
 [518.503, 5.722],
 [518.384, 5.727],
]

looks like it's 6.061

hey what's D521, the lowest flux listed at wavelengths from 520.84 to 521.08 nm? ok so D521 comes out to 5.486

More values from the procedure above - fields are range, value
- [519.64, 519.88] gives 5.683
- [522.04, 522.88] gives 5.837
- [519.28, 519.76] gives 5.658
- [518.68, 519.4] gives 5.66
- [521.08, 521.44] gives 5.652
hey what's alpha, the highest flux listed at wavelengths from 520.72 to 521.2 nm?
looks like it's 5.652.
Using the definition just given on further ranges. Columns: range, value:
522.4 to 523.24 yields 5.95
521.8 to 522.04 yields 6.002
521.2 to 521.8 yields 5.993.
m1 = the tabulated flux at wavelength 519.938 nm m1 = 5.679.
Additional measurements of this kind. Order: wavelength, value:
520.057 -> 5.647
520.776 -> 5.433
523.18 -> 5.95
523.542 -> 6.112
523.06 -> 5.906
